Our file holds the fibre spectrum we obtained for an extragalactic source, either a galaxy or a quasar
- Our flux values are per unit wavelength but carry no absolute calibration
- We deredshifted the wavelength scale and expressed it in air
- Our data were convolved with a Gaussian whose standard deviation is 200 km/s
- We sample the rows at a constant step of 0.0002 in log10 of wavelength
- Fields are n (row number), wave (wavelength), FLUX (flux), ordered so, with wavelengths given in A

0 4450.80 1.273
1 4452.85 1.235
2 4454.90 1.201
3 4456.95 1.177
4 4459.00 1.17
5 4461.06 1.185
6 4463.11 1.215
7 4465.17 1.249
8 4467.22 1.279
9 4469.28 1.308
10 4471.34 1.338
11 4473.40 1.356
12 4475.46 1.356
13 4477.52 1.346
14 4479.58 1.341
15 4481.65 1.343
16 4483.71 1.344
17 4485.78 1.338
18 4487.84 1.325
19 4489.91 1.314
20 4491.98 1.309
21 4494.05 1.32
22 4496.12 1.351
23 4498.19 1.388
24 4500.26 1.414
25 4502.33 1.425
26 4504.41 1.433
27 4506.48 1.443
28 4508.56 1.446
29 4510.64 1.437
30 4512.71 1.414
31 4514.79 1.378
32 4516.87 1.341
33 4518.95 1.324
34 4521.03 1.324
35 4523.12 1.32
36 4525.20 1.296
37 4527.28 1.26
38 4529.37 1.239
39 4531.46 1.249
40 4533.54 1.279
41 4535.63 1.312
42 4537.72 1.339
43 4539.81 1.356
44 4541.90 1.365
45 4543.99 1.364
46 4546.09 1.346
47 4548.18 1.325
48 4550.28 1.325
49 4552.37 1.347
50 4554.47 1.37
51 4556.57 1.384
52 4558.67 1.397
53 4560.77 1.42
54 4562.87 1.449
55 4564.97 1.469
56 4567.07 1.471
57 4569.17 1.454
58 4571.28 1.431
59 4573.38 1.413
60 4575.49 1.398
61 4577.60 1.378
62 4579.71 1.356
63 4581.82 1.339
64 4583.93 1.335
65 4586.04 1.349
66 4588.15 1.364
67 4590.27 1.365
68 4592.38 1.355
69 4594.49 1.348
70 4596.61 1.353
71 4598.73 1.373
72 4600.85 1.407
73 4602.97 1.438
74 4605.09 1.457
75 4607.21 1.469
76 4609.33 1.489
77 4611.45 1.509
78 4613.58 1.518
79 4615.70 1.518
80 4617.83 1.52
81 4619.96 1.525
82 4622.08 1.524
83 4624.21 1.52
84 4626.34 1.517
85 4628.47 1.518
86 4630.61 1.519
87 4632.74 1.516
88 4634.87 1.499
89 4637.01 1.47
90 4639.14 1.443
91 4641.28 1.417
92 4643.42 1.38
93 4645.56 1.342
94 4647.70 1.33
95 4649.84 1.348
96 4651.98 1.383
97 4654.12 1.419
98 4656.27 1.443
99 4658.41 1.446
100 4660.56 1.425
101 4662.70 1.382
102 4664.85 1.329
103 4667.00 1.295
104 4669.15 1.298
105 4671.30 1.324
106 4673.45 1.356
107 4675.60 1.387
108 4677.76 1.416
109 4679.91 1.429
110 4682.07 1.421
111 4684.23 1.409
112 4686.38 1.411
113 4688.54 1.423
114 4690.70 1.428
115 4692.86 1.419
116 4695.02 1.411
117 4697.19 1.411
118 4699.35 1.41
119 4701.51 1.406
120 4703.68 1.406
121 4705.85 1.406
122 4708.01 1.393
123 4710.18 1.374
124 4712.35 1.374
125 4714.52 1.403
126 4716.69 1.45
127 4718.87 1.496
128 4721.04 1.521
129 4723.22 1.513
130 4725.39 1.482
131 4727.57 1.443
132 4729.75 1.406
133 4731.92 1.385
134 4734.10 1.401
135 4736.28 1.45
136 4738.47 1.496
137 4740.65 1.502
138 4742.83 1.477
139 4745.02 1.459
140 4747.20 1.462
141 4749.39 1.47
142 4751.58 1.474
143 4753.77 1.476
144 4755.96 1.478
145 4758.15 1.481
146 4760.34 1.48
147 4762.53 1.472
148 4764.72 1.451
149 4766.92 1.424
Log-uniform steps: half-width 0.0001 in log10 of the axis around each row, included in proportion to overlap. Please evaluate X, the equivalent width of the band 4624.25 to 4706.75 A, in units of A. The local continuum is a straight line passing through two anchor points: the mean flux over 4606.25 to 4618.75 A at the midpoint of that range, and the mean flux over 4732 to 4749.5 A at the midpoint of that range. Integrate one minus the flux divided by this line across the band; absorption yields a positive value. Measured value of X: 4.1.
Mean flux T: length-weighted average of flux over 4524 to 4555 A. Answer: 1.32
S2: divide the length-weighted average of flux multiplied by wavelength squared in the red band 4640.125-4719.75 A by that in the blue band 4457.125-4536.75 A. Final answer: 1.14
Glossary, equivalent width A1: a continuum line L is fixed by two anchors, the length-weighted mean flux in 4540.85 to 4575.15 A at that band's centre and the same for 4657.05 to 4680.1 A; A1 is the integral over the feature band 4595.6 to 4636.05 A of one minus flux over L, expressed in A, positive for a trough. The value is -3.0 A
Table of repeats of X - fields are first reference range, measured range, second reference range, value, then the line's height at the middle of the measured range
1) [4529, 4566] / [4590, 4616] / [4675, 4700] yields -1.0 A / 1.38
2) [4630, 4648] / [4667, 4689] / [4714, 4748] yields 1.0 A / 1.45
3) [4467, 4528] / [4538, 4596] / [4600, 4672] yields 0.7 A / 1.4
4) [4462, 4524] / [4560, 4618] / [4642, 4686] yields -2.2 A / 1.37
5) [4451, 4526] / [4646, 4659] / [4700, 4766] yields 0.2 A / 1.41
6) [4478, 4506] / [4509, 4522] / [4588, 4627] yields 0.0 A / 1.38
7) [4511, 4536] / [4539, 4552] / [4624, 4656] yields -0.1 A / 1.34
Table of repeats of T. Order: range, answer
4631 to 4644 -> 1.46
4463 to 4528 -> 1.35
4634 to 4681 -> 1.39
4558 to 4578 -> 1.43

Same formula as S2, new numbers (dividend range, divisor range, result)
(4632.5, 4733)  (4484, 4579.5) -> 1.10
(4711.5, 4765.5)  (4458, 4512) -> 1.22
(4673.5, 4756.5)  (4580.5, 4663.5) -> 1.04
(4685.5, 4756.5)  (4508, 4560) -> 1.16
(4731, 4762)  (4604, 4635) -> 1.02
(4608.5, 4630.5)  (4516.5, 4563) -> 1.18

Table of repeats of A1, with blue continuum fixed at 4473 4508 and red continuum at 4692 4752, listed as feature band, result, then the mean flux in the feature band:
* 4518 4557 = 1.6 A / 1.32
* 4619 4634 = -1.2 A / 1.52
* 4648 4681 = 1.0 A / 1.38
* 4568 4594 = 0.3 A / 1.38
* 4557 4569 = -0.5 A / 1.44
